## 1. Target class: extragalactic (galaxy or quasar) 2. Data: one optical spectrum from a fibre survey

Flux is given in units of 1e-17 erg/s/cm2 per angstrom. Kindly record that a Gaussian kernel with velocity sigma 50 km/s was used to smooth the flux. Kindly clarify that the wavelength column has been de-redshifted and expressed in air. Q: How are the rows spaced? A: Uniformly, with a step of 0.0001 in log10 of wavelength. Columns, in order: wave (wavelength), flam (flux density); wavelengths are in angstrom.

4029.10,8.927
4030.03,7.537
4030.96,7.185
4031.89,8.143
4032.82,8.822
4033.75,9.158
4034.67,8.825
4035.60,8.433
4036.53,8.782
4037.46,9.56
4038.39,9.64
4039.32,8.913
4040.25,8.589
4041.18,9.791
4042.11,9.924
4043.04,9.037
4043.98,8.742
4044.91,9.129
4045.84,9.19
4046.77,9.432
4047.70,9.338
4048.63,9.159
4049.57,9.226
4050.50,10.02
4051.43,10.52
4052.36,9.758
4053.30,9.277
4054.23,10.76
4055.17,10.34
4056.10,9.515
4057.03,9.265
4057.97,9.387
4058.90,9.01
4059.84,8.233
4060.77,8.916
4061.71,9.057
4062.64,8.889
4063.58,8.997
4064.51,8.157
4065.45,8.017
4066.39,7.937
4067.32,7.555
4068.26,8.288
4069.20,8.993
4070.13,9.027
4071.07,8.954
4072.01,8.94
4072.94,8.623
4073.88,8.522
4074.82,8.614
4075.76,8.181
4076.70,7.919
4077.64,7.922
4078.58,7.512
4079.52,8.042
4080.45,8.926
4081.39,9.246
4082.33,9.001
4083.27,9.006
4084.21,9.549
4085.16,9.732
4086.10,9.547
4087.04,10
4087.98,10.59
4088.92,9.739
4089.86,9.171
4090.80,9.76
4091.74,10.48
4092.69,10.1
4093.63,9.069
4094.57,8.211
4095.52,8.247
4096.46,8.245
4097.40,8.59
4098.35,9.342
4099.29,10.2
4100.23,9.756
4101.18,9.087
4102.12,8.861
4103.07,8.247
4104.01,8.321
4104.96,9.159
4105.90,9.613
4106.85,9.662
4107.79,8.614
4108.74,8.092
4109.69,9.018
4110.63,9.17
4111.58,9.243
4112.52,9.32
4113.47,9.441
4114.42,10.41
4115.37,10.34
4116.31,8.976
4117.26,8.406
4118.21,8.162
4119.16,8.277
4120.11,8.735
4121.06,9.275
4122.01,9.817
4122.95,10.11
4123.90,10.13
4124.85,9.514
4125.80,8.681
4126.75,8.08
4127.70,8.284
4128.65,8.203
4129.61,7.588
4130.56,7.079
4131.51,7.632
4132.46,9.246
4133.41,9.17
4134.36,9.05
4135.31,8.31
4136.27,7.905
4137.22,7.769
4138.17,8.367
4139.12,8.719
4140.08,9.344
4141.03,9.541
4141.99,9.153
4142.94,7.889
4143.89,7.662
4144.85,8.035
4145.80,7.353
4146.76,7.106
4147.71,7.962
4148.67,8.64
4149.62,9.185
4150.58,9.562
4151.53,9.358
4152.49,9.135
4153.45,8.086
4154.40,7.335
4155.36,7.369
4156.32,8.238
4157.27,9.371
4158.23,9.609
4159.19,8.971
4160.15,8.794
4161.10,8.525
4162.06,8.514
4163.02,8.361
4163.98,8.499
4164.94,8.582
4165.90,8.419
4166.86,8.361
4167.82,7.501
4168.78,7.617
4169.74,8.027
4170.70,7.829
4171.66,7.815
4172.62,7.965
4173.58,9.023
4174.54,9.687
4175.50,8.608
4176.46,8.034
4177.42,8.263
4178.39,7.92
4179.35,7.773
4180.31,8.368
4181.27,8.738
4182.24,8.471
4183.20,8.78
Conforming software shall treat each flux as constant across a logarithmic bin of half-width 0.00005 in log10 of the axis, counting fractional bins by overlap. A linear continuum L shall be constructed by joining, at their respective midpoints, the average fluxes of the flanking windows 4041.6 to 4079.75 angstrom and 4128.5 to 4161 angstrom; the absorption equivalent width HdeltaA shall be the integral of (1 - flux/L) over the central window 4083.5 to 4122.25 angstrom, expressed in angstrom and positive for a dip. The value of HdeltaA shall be -2.4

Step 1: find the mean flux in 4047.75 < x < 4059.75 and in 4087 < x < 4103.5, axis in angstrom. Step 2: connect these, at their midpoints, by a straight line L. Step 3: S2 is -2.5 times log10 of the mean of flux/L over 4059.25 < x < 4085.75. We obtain 0.11 mag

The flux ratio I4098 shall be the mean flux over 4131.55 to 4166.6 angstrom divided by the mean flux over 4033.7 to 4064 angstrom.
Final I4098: 0.9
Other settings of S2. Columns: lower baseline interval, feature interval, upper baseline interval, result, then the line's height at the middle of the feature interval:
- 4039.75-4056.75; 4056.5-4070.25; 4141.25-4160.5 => 0.09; 9.38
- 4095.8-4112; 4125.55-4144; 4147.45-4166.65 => 0.05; 8.79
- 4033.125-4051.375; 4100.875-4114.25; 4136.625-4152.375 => -0.03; 8.76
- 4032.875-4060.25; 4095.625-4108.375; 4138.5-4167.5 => -0.01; 8.91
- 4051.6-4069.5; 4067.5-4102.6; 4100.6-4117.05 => 0.01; 9.07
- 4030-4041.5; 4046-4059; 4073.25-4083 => -0.12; 8.62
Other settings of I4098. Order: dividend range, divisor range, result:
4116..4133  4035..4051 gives 0.94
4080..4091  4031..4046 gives 1.06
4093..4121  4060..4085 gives 1.05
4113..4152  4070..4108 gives 0.96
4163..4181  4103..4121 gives 0.91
